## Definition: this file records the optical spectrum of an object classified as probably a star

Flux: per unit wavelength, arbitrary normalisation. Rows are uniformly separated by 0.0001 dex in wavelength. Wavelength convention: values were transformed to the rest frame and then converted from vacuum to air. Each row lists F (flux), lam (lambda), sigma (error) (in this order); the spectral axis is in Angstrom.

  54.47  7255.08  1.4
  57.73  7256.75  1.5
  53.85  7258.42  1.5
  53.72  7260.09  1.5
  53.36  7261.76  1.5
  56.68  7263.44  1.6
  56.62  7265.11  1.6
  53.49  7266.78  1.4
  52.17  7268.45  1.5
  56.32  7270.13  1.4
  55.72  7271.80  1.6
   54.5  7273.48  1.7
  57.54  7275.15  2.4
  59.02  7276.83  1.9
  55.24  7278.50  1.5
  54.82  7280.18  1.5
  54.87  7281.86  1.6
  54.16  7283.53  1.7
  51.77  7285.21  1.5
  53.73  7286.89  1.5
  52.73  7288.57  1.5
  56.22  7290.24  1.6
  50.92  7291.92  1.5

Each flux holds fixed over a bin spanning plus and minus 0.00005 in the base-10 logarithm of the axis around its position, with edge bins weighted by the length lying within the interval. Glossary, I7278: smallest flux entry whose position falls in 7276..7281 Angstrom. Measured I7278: 54.82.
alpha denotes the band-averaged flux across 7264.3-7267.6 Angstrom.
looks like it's 55.1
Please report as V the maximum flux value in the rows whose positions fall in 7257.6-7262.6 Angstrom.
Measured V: 53.85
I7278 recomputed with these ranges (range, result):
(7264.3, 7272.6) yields 52.17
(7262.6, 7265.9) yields 56.62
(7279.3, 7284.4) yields 54.16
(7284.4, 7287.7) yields 51.77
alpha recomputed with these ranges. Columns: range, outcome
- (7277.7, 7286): 54.2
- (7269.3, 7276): 56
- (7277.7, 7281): 55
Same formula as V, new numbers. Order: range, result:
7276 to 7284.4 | 59.02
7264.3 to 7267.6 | 56.62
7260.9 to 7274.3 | 56.68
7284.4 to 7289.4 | 53.73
